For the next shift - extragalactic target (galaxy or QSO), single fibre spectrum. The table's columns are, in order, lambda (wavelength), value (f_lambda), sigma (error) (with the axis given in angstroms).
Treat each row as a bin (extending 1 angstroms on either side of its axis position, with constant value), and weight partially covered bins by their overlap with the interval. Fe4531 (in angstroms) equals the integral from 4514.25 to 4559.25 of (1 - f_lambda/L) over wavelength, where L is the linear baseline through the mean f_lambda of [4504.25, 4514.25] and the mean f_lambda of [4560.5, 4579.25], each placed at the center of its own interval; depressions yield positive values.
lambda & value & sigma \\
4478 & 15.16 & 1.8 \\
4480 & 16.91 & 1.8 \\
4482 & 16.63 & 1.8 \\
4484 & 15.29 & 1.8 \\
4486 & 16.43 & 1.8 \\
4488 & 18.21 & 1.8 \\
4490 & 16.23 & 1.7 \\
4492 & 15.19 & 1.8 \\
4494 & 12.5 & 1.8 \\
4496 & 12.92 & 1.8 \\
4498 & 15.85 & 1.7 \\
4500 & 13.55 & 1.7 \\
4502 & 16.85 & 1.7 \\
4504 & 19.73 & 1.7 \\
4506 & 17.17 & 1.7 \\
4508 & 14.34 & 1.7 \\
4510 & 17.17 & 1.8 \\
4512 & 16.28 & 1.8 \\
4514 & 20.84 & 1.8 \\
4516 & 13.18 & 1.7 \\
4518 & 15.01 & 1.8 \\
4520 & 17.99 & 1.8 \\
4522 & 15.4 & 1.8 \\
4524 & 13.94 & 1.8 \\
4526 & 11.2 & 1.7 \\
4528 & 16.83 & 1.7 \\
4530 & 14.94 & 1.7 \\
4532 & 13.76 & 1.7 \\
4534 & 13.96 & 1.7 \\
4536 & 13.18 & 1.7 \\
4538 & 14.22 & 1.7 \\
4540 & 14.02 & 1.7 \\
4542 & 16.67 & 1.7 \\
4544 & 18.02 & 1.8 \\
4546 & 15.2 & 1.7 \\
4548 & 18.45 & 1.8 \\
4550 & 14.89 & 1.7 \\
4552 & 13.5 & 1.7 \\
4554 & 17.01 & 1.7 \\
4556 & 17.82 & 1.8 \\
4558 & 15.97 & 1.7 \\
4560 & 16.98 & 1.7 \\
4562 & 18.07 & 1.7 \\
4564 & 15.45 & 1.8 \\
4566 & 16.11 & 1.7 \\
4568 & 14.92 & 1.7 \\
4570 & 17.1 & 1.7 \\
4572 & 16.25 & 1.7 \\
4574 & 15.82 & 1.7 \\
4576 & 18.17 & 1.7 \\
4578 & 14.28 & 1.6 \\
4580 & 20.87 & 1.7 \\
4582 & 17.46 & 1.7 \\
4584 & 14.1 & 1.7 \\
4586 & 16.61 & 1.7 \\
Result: 3.7 angstroms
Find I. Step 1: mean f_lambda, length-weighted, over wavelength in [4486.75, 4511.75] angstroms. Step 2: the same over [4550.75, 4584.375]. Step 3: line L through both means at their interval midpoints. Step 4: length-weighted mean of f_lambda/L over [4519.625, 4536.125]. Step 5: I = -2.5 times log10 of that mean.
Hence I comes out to 0.11 mag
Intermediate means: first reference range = 15.8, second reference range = 16.5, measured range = 14.5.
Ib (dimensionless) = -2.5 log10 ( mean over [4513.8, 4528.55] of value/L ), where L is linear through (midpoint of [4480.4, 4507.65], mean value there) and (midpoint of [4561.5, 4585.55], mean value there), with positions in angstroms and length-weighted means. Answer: 0.06 mag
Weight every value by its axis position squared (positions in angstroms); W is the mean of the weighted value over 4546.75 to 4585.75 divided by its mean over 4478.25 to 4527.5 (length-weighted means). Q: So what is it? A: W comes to 1.07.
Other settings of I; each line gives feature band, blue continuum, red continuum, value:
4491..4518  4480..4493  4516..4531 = -0.010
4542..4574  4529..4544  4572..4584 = -0.037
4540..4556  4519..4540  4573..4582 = -0.042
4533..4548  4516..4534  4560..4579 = 0.002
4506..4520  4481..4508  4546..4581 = -0.022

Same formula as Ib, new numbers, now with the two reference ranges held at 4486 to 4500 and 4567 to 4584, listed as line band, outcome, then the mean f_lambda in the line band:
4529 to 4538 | 0.14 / 14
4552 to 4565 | -0.02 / 16.6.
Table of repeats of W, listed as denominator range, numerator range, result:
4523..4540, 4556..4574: 1.19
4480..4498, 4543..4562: 1.09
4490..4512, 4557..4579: 1.08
